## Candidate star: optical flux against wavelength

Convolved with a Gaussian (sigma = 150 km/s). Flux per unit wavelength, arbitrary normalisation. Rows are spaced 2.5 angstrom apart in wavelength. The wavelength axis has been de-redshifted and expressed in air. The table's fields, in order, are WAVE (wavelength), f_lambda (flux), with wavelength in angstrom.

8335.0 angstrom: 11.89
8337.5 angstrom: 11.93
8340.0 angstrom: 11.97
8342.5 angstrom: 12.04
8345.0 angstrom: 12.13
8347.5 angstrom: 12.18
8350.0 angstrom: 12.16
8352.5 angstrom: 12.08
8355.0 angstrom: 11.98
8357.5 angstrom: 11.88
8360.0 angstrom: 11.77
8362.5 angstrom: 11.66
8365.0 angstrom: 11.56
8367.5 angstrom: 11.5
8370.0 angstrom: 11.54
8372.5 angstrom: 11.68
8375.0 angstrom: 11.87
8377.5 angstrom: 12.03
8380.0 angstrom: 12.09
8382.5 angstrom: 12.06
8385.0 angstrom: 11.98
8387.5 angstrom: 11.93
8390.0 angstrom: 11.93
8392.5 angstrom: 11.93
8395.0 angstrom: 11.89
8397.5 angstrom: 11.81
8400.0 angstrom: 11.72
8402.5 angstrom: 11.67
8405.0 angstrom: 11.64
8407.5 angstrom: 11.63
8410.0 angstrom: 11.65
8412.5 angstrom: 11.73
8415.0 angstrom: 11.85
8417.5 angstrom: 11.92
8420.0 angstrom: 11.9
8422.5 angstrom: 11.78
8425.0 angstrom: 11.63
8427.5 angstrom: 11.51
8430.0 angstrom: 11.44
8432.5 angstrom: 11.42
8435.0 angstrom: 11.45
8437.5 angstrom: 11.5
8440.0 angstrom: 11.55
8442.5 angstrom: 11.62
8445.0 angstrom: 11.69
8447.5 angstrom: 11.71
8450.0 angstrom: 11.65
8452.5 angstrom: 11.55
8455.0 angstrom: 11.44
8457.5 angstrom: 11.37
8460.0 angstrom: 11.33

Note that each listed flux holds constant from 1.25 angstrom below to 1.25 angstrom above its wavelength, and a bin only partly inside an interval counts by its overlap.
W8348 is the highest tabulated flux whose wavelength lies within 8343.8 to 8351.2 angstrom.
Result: 12.18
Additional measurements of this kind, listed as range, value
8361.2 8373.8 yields 11.68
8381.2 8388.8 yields 12.06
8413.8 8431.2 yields 11.92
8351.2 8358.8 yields 12.08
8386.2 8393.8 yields 11.93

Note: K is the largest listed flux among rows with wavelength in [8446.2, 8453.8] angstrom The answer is 11.71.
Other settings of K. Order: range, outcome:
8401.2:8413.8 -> 11.73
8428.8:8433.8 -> 11.44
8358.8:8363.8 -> 11.77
